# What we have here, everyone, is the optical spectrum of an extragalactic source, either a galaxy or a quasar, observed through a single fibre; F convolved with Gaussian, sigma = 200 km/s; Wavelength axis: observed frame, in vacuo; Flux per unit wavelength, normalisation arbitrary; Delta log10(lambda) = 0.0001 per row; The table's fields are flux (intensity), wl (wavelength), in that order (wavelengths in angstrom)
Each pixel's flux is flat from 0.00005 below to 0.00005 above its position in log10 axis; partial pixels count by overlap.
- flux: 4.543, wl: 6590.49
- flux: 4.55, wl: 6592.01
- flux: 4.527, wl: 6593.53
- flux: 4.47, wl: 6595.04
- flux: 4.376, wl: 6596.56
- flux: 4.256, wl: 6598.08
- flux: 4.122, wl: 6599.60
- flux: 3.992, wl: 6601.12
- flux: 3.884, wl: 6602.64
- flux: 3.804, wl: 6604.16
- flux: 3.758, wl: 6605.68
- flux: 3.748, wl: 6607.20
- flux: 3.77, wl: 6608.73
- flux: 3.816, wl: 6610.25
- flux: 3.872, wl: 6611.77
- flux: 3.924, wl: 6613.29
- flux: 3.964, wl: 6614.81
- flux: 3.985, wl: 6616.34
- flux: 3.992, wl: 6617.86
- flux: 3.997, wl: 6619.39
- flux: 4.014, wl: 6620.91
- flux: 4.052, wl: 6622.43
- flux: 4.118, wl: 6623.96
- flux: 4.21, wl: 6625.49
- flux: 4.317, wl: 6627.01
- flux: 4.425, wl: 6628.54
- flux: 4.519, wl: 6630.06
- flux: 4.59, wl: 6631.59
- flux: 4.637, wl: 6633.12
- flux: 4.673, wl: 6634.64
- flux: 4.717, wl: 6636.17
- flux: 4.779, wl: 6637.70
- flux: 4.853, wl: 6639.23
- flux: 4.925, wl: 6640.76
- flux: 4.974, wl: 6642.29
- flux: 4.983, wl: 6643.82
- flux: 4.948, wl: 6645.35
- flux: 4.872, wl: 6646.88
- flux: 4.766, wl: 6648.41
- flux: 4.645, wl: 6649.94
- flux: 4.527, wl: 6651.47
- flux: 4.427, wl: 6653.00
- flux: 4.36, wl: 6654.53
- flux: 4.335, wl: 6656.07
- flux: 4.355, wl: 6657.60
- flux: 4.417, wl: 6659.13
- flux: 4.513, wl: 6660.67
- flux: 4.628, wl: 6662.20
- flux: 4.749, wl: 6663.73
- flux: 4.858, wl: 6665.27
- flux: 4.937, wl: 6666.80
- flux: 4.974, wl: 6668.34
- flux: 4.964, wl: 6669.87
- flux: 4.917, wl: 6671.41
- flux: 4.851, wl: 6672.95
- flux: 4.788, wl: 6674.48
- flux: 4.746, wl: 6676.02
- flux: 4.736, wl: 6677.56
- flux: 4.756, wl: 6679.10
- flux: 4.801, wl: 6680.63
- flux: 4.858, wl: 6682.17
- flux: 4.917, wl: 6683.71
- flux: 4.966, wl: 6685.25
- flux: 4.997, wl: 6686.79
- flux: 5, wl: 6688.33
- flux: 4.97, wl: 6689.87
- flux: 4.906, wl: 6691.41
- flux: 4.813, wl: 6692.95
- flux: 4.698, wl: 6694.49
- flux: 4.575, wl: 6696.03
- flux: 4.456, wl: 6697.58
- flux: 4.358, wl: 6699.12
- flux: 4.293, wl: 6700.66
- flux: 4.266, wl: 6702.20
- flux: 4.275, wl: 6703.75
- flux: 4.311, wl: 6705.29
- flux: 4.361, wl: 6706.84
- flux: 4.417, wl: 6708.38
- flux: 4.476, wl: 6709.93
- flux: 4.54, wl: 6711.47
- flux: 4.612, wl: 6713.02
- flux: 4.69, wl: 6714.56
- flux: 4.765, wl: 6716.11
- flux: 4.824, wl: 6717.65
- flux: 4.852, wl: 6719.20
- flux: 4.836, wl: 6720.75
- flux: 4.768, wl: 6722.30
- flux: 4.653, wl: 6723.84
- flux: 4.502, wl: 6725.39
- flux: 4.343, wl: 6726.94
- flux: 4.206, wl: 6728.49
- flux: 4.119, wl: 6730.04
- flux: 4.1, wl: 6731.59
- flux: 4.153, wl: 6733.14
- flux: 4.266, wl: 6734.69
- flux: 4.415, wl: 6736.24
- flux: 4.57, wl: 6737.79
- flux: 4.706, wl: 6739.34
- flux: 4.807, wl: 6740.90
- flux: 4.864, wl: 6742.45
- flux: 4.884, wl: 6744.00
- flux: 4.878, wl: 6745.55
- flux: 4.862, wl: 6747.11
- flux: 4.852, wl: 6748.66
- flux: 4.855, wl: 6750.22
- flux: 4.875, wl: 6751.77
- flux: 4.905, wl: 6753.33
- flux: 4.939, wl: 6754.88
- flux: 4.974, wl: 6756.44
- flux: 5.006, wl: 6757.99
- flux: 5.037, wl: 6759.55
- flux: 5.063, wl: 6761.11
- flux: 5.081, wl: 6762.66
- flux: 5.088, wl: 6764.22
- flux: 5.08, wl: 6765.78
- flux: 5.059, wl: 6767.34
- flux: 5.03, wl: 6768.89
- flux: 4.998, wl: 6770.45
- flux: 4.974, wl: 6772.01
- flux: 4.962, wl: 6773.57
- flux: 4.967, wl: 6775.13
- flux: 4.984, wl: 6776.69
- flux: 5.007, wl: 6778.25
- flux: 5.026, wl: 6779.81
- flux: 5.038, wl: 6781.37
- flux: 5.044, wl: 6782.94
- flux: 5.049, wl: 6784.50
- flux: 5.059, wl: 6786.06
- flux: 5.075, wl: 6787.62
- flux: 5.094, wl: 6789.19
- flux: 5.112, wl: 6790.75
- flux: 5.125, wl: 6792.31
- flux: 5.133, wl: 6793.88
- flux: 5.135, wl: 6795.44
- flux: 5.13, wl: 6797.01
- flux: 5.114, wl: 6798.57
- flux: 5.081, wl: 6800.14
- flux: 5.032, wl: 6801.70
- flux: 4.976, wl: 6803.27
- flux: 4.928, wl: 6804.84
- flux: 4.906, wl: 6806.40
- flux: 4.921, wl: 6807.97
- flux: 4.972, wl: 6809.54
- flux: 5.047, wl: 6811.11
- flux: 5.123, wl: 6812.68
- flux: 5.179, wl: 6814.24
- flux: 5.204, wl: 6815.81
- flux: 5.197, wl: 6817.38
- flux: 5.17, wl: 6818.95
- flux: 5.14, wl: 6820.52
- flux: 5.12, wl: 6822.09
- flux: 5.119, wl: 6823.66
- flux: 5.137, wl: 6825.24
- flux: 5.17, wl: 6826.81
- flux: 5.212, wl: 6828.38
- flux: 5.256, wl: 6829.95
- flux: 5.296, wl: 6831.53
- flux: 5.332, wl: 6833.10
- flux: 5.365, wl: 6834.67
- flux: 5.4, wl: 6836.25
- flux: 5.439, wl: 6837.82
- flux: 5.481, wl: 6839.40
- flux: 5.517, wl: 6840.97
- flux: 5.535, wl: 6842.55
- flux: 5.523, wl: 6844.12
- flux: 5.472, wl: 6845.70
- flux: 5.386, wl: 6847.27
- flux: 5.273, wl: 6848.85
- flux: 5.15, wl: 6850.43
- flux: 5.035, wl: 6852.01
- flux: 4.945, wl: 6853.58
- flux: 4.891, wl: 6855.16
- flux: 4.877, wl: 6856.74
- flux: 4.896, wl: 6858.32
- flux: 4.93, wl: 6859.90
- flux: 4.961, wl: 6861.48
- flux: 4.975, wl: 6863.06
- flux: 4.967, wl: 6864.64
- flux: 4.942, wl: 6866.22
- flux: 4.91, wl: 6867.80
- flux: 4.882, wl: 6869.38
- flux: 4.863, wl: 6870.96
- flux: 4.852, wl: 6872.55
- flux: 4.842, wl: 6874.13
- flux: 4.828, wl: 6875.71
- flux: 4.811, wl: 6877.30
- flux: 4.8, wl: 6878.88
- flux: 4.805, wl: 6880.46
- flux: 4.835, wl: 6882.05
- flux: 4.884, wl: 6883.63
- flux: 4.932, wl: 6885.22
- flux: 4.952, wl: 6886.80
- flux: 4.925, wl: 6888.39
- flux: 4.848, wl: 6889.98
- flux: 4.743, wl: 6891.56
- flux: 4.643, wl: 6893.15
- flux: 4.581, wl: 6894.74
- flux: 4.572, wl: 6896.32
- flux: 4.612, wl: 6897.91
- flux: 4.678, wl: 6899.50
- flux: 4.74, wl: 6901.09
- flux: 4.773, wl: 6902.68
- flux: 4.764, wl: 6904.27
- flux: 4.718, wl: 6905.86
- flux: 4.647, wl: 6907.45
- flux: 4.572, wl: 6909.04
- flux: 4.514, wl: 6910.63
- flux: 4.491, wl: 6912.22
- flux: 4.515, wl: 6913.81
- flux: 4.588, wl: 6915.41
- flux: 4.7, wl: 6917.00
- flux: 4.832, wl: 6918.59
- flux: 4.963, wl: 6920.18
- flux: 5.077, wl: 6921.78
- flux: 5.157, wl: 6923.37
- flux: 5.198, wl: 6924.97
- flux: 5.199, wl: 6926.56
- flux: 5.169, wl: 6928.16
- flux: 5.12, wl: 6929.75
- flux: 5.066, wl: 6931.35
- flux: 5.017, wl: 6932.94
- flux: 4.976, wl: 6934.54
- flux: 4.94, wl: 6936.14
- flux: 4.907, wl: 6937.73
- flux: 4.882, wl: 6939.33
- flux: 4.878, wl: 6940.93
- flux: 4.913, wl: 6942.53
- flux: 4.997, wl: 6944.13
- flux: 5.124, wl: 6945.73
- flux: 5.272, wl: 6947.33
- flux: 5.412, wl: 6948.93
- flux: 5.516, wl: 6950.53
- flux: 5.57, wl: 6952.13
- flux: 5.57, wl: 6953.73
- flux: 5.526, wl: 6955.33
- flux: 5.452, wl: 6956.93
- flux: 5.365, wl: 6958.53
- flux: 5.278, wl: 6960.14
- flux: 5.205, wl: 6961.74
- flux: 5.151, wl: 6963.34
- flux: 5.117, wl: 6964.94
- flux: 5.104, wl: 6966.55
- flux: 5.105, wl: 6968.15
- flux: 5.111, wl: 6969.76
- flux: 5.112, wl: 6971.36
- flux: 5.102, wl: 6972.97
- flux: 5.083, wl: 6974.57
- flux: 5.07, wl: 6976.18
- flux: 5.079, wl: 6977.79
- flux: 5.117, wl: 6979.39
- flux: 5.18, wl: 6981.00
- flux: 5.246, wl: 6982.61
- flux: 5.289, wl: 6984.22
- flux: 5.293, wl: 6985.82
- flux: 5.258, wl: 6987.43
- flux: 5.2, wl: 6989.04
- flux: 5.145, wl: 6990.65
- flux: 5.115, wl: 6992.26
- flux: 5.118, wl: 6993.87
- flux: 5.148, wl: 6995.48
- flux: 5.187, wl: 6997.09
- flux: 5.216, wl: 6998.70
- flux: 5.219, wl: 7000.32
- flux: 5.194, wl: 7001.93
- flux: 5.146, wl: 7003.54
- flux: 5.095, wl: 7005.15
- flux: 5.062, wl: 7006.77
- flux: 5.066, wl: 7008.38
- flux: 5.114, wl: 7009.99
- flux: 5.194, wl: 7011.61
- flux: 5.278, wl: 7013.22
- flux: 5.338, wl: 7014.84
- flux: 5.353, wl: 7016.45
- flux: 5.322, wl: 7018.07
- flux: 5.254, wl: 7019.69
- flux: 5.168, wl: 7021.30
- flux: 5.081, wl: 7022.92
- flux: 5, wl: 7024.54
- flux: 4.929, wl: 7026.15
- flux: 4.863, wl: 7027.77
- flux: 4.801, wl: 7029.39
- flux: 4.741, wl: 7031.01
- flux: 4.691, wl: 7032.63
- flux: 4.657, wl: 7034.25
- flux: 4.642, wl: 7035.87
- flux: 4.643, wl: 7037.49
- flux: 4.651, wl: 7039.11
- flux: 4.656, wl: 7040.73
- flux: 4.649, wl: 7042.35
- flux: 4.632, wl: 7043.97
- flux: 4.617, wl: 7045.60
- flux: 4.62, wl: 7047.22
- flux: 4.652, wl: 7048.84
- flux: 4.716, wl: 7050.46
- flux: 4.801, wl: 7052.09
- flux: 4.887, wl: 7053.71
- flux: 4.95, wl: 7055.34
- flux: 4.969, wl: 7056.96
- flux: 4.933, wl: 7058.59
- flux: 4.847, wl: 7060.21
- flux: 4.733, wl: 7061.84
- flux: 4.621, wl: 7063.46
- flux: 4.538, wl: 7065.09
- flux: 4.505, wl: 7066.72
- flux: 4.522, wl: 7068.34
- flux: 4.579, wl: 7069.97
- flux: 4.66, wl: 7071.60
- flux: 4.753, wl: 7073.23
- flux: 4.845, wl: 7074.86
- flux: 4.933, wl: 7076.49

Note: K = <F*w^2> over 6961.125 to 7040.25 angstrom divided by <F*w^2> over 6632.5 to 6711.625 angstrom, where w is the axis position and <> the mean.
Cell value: 1.19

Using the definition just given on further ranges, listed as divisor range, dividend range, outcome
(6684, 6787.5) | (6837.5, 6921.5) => 1.08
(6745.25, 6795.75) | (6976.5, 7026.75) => 1.10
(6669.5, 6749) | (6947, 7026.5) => 1.22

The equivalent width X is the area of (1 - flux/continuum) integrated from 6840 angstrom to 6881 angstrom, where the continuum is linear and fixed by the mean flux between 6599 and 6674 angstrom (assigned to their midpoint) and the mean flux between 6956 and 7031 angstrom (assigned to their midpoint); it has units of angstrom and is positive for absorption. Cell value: -1.3 angstrom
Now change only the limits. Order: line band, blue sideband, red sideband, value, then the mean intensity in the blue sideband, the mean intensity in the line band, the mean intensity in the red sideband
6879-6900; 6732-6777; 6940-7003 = 1.25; 4.86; 4.77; 5.21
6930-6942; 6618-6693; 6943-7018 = 0.42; 4.67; 4.96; 5.21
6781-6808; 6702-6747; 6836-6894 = -1.56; 4.54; 5.06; 5.02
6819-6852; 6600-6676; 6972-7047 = -3.83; 4.43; 5.31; 5.04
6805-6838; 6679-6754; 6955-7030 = -2.25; 4.63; 5.17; 5.17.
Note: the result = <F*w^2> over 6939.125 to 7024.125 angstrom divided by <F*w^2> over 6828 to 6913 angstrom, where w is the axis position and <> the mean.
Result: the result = 1.1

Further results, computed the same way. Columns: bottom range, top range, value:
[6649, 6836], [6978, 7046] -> 1.13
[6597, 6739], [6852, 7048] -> 1.20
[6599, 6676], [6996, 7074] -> 1.24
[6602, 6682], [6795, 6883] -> 1.21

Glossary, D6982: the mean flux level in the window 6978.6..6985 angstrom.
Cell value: 5.2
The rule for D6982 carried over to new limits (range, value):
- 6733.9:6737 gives 4.34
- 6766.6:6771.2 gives 5.04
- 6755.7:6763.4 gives 5.04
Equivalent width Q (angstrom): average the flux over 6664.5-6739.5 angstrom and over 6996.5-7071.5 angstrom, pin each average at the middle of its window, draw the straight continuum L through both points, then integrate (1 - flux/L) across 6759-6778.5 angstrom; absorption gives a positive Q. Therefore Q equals -1.41 angstrom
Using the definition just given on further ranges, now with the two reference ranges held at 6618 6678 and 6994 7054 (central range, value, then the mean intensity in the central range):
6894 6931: 0.5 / 4.79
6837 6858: -2.1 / 5.26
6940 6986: -2.9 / 5.21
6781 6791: -0.7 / 5.06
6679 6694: -0.8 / 4.9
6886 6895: 0.1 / 4.79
